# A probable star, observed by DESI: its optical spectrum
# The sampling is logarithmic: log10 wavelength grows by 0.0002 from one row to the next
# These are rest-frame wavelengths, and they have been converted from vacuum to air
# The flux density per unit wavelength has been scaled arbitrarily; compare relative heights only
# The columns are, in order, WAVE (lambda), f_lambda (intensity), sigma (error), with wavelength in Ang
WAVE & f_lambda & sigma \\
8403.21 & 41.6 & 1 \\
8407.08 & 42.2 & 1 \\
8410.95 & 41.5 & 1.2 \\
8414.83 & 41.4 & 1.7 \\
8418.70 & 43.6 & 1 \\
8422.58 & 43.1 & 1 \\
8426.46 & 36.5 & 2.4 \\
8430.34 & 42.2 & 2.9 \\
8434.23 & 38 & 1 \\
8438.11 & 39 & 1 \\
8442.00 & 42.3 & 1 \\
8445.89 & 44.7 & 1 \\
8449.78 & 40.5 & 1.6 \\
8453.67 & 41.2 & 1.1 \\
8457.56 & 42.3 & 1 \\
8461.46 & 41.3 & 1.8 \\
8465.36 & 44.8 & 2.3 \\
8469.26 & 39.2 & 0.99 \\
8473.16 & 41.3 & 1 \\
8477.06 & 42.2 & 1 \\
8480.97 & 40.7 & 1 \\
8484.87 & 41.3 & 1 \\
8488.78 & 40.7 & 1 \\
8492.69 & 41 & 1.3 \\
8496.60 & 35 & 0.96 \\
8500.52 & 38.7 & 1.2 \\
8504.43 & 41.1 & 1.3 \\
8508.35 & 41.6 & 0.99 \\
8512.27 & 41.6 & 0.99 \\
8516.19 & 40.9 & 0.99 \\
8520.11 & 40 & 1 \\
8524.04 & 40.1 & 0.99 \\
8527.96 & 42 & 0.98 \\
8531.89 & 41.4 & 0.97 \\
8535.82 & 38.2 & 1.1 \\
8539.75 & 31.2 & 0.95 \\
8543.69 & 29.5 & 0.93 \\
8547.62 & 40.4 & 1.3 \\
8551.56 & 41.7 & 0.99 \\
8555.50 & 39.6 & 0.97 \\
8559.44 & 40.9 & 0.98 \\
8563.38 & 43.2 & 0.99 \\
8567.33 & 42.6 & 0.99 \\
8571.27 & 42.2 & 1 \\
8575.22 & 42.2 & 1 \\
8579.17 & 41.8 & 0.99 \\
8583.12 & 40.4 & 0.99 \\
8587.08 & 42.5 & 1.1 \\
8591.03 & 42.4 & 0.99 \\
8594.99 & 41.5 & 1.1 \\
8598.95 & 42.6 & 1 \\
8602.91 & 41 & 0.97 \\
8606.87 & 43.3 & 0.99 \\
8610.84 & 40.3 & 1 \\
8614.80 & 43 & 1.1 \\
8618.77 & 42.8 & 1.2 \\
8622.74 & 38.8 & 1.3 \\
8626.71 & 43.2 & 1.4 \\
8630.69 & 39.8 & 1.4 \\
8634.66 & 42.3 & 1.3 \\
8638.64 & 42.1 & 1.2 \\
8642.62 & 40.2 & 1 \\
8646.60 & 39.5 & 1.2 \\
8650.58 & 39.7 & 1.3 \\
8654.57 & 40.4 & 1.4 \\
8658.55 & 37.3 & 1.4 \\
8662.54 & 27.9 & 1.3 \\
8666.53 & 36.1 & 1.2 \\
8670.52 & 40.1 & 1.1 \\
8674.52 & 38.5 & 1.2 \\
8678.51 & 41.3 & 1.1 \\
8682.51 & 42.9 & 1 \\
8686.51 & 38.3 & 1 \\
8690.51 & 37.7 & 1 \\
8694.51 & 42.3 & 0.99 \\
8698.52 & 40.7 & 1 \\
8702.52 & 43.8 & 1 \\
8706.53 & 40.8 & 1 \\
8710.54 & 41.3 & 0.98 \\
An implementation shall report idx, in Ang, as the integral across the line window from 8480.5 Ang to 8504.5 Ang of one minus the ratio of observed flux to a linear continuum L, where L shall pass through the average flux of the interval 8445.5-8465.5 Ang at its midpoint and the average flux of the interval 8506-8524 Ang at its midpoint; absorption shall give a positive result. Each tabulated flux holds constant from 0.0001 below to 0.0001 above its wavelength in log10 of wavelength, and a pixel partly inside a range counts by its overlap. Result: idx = 1.01 Ang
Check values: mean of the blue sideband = 42.1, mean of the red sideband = 40.9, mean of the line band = 39.6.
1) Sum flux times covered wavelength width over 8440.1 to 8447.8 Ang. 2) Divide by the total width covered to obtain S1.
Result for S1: 43.5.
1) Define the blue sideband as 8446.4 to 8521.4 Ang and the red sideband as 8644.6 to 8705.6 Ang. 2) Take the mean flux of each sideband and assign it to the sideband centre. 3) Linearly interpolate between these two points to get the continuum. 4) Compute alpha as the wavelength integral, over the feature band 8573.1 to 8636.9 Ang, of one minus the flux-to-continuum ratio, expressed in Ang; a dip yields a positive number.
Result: -3.2 Ang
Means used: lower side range 40.9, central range 41.7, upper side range 39.1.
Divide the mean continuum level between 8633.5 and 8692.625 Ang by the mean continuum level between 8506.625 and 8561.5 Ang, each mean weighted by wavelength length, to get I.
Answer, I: 1.0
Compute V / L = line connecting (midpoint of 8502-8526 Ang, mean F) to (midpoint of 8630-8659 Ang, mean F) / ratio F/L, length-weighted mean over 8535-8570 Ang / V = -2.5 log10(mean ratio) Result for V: 0.055 mag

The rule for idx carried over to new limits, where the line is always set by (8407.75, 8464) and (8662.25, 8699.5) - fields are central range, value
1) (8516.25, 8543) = 1.3 Ang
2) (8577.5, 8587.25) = -0.4 Ang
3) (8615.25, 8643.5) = -1.4 Ang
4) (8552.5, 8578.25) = -1.1 Ang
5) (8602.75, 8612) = -0.5 Ang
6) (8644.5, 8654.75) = -0.1 Ang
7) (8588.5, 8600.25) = -0.7 Ang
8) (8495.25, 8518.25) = 0.4 Ang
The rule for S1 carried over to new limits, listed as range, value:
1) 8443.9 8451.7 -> 42.6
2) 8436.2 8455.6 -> 41.5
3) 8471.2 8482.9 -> 41.4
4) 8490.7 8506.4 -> 39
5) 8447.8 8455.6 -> 40.9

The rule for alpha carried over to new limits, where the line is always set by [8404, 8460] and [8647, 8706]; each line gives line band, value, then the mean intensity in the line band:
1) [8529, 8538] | 0.13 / 39.8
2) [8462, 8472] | -0.20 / 41.8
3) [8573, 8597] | -1.11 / 41.8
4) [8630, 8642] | -0.59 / 41.4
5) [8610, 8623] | -0.64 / 41.6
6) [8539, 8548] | 1.67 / 32.9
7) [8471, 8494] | -0.18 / 41.2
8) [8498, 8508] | 0.19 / 39.9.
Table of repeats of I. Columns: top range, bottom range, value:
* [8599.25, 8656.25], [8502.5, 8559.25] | 1.05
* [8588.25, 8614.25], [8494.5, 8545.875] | 1.09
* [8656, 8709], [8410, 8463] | 0.95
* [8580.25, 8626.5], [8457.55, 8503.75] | 1.03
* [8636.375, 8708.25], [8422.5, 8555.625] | 0.98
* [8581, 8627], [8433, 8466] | 1.01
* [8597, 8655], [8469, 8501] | 1.03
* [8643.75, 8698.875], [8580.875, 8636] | 0.93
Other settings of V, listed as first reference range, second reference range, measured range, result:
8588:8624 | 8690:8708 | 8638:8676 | 0.10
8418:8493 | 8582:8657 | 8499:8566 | 0.05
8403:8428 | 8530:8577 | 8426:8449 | 0.01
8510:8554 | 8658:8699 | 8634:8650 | -0.06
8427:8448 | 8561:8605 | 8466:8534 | 0.02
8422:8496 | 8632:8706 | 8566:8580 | -0.05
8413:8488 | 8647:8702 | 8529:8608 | -0.01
